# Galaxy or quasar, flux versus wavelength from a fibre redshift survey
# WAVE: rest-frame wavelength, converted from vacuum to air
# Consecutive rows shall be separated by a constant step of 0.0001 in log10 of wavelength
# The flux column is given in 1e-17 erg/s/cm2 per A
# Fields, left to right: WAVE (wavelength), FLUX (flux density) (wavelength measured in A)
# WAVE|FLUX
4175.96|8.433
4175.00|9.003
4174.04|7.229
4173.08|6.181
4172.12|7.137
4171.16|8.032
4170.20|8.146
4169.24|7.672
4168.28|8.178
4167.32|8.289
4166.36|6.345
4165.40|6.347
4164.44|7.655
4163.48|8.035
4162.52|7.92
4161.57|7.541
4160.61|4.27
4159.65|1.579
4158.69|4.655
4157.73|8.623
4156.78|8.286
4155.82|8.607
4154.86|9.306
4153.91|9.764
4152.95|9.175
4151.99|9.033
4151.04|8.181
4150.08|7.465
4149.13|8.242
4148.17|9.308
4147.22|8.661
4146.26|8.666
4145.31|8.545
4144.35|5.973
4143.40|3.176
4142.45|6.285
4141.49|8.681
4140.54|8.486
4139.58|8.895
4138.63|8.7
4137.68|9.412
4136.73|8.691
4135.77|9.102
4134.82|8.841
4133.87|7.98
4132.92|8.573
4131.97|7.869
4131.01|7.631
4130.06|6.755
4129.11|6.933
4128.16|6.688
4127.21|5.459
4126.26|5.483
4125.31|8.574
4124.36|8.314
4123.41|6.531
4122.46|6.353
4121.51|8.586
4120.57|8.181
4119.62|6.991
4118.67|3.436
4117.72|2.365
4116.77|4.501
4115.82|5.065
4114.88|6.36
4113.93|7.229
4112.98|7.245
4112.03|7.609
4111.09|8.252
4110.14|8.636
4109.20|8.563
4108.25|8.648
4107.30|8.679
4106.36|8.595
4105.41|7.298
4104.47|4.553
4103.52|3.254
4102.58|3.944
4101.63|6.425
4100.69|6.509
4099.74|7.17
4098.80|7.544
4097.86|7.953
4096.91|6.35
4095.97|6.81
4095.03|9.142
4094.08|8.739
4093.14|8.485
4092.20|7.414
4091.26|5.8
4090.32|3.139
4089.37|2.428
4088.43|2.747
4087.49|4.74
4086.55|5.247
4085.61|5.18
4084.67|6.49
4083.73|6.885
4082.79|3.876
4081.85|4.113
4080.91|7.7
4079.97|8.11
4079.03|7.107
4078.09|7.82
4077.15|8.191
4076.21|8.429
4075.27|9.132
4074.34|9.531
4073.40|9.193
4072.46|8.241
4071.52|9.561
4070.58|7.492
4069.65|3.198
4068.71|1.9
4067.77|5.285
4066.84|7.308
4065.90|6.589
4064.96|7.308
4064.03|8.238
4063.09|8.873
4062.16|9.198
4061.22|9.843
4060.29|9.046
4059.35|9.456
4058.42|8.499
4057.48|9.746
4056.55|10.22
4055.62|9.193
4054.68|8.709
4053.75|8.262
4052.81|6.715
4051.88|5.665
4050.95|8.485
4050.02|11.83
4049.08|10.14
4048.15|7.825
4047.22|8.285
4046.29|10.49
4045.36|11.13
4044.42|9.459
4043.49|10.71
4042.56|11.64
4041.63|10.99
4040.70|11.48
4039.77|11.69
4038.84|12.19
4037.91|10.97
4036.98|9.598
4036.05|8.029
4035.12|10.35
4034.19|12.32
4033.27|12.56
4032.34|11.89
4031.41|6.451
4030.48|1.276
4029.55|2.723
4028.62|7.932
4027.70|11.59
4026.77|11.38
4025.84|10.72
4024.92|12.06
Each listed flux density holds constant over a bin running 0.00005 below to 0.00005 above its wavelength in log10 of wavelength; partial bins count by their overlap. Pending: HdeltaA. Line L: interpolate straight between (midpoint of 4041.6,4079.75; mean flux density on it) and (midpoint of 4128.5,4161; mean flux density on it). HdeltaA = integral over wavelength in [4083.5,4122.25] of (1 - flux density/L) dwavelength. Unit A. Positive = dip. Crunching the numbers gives 8.1 A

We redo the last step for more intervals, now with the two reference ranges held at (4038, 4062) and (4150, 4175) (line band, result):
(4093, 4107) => 3.0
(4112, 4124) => 3.1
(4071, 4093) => 6.0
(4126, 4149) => 0.7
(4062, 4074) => 2.9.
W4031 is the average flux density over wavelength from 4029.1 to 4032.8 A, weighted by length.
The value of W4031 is 5.58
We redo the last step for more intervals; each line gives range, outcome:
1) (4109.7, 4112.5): 8.17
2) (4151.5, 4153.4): 9.1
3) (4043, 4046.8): 10.4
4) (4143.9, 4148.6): 8.23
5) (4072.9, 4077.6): 8.9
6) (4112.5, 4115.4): 6.91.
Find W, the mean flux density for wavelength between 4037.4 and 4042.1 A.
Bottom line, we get 11.4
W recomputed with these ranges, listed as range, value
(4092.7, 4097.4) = 7.89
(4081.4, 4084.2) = 4.96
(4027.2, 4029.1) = 9.75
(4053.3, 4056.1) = 8.74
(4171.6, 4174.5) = 6.87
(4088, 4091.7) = 3.51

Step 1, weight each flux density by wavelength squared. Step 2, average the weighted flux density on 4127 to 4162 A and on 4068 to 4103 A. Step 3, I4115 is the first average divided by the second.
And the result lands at 1.21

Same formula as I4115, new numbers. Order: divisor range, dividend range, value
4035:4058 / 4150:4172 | 0.82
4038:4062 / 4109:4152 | 0.79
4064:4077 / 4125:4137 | 1.07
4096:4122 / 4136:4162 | 1.18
